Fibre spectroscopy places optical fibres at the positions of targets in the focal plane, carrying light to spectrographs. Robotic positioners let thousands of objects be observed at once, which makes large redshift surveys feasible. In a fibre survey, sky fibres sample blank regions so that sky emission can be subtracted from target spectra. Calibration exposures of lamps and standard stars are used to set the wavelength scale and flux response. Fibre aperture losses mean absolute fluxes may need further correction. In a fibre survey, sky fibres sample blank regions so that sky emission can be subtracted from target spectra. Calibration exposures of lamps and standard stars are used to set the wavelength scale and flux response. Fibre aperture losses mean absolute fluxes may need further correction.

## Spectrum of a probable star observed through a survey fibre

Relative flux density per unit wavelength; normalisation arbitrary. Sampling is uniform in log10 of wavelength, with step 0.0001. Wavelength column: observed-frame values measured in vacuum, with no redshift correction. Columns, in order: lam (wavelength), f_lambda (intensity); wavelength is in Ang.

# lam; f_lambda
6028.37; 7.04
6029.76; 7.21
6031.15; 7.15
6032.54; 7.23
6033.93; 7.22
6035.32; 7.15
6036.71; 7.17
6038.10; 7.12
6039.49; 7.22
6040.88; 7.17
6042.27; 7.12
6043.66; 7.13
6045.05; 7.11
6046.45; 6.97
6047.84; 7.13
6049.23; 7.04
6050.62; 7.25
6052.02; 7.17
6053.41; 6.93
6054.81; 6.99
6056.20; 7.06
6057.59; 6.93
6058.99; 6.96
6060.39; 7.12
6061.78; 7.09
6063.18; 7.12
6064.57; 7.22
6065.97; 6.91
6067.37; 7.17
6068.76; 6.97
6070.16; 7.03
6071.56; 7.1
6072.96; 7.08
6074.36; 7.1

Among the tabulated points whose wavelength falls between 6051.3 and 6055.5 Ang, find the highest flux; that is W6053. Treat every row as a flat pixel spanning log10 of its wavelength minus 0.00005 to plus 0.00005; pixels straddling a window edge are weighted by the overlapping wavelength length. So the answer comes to 7.17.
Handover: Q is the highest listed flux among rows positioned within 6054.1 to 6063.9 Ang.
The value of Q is 7.12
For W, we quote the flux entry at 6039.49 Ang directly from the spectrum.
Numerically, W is 7.22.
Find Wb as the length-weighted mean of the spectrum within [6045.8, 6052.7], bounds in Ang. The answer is 7.11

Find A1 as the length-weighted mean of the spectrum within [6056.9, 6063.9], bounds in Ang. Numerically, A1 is 7.04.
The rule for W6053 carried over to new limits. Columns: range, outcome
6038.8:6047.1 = 7.22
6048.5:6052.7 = 7.25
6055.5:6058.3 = 7.06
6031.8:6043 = 7.23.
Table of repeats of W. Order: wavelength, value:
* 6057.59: 6.93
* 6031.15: 7.15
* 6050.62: 7.25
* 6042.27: 7.12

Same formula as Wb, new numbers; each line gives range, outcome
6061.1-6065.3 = 7.14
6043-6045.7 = 7.12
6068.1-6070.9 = 6.99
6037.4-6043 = 7.16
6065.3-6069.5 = 7.02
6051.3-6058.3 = 7.01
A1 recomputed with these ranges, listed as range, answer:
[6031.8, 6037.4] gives 7.19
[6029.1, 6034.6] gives 7.2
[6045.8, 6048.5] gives 7.06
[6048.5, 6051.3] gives 7.16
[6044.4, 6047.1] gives 7.02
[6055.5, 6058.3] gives 7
